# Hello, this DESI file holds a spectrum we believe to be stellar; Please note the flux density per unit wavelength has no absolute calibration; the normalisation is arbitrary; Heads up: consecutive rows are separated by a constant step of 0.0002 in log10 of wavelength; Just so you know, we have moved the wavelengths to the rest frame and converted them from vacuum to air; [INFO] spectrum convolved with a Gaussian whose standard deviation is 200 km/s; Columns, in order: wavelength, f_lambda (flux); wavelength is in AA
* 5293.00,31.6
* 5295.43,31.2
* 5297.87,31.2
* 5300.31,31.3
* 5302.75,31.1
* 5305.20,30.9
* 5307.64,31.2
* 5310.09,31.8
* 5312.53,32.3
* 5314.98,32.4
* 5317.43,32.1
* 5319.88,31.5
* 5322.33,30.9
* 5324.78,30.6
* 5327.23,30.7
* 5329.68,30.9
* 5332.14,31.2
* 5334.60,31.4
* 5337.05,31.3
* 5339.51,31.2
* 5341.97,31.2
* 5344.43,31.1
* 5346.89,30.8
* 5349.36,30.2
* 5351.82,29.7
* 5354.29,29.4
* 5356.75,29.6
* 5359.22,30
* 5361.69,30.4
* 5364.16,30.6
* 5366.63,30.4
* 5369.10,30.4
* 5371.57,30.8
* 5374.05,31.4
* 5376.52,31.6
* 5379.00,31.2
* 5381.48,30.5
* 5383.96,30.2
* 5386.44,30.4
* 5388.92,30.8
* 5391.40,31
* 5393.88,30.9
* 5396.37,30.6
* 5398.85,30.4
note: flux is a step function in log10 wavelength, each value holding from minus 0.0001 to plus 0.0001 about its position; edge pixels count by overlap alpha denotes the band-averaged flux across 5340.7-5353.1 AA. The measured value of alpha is 30.6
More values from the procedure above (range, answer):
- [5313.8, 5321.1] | 32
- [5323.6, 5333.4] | 30.8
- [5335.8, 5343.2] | 31.3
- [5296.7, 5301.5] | 31.3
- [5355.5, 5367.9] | 30.2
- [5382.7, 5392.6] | 30.6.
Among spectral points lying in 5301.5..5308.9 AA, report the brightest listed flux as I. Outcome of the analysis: 31.2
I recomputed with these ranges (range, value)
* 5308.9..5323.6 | 32.4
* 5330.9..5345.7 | 31.4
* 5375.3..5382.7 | 31.6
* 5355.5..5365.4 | 30.6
